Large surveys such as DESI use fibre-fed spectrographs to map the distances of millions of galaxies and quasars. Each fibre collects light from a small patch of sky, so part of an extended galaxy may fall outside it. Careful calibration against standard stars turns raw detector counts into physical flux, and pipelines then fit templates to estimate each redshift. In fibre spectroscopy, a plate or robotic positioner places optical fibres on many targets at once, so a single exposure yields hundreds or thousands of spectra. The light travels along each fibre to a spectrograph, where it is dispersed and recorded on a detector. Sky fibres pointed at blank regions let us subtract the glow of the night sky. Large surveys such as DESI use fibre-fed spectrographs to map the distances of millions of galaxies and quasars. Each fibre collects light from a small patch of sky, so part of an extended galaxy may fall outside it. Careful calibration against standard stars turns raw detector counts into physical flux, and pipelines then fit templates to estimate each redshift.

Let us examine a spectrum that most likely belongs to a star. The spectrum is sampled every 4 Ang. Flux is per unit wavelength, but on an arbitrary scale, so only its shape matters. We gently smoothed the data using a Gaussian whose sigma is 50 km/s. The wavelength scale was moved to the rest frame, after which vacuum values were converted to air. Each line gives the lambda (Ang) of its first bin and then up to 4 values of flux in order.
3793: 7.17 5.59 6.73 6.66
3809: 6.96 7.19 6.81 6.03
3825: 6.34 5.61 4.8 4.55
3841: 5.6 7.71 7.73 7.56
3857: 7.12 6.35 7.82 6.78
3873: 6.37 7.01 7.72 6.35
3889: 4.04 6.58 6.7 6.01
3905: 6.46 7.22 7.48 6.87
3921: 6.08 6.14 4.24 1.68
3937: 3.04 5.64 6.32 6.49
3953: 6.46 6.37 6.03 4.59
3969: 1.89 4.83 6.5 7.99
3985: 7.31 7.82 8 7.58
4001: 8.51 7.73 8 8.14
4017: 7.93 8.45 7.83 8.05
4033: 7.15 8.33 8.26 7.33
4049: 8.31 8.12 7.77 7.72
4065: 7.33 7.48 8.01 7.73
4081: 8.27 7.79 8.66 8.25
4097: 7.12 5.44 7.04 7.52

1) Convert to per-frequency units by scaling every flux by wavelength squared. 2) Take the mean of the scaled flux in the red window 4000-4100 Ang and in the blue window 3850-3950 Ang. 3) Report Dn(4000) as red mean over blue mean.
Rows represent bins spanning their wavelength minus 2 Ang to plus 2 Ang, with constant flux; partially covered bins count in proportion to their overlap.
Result 1.4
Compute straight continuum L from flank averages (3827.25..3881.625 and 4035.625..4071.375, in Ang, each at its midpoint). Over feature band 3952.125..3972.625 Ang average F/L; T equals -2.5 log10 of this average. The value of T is 0.41 mag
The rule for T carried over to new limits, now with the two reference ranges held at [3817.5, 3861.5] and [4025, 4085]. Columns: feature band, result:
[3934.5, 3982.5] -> 0.30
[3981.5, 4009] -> -0.06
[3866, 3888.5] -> -0.02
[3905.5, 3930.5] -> 0.08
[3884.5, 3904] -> 0.13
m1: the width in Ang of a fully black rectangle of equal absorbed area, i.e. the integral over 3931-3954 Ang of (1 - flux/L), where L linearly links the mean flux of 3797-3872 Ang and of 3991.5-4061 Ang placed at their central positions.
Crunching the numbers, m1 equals 7.8 Ang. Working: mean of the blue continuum 6.55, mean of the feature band 4.87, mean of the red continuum 7.96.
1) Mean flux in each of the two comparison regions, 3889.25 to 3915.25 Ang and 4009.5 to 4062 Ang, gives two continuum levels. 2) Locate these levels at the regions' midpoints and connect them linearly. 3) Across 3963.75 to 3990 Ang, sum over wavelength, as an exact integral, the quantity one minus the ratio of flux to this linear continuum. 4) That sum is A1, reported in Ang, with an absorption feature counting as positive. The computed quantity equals 5.6 Ang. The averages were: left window 6.56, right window 7.96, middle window 5.81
